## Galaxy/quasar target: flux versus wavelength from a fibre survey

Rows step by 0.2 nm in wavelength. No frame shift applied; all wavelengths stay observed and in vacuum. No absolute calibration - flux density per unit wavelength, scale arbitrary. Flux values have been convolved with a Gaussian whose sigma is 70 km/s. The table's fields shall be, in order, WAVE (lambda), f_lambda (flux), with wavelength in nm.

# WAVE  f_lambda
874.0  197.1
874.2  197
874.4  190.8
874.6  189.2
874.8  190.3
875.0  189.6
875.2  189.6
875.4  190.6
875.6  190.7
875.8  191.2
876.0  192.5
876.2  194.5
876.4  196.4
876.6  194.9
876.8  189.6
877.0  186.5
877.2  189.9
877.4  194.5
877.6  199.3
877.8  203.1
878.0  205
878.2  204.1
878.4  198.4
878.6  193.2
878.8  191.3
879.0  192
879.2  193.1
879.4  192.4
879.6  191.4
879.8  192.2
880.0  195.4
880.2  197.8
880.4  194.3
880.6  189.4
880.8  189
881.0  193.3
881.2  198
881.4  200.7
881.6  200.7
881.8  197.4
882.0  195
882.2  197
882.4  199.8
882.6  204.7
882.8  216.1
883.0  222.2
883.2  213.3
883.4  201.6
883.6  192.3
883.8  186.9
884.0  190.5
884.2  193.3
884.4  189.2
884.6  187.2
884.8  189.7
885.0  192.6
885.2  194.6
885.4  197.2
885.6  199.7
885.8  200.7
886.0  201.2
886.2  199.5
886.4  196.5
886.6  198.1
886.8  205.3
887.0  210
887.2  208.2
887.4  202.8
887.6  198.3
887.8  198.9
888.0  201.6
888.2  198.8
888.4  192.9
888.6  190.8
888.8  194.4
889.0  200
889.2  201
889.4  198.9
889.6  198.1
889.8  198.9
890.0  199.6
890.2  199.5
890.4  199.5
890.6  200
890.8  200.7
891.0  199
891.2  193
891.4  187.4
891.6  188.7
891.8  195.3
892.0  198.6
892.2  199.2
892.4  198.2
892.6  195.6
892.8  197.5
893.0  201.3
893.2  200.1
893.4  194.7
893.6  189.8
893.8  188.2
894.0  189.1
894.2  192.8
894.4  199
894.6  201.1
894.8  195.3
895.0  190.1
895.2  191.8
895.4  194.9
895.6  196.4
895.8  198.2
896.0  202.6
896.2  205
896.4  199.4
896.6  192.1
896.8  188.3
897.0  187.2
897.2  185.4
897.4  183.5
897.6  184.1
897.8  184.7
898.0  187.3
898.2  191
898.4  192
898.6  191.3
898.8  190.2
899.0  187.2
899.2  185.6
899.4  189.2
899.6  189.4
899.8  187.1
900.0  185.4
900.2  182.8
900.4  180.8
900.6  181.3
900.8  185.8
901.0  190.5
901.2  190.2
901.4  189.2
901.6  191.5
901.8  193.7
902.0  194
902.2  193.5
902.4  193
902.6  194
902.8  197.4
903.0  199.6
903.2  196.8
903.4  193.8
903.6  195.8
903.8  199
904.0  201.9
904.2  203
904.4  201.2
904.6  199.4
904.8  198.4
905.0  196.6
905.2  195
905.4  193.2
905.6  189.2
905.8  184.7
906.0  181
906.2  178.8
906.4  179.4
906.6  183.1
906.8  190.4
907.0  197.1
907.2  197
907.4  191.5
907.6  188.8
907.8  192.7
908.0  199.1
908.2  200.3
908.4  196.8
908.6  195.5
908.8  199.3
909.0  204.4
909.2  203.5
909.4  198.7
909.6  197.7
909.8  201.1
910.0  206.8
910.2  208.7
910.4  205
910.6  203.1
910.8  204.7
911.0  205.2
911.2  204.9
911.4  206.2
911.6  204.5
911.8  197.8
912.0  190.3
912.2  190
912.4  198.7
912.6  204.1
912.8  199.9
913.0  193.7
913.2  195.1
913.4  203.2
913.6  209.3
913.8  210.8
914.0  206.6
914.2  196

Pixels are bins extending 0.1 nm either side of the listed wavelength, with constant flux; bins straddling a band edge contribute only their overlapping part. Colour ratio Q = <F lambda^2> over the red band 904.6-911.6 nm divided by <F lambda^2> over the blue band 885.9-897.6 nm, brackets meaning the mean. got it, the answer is 1.0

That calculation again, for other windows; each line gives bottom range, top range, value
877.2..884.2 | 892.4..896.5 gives 1.02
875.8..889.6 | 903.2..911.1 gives 1.05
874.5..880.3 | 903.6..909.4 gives 1.07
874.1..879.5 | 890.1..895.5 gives 1.05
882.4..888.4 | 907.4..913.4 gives 1.06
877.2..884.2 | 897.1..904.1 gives 1.01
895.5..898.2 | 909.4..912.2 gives 1.09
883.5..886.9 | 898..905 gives 1.02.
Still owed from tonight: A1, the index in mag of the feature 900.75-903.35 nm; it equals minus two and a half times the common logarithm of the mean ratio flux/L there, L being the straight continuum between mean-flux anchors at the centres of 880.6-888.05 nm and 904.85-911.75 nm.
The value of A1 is 0.02 mag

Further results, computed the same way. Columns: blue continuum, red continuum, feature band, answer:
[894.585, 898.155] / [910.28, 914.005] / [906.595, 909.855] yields 0.02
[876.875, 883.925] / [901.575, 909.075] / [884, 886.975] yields 0.00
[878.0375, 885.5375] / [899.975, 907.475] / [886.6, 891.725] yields -0.02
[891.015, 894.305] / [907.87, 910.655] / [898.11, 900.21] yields 0.05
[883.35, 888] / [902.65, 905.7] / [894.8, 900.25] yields 0.04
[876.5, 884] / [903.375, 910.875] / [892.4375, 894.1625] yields 0.01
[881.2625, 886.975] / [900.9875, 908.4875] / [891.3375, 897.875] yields 0.01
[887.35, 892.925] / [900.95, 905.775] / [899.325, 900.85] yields 0.06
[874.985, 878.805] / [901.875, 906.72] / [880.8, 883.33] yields -0.05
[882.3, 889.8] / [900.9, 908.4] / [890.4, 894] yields 0.01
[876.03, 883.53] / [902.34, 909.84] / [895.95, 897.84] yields 0.03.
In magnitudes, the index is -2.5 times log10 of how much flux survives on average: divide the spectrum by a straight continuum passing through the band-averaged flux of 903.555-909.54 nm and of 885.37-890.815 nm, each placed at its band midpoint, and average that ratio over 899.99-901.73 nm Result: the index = 0.054 mag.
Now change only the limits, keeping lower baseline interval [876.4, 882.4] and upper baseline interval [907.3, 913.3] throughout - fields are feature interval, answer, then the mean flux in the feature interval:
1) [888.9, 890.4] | -0.02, 199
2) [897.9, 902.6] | 0.05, 189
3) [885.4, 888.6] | -0.02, 200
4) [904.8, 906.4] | 0.06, 188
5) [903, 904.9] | 0.00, 199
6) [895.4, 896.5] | -0.01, 200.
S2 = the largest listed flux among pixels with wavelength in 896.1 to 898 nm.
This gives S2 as 205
